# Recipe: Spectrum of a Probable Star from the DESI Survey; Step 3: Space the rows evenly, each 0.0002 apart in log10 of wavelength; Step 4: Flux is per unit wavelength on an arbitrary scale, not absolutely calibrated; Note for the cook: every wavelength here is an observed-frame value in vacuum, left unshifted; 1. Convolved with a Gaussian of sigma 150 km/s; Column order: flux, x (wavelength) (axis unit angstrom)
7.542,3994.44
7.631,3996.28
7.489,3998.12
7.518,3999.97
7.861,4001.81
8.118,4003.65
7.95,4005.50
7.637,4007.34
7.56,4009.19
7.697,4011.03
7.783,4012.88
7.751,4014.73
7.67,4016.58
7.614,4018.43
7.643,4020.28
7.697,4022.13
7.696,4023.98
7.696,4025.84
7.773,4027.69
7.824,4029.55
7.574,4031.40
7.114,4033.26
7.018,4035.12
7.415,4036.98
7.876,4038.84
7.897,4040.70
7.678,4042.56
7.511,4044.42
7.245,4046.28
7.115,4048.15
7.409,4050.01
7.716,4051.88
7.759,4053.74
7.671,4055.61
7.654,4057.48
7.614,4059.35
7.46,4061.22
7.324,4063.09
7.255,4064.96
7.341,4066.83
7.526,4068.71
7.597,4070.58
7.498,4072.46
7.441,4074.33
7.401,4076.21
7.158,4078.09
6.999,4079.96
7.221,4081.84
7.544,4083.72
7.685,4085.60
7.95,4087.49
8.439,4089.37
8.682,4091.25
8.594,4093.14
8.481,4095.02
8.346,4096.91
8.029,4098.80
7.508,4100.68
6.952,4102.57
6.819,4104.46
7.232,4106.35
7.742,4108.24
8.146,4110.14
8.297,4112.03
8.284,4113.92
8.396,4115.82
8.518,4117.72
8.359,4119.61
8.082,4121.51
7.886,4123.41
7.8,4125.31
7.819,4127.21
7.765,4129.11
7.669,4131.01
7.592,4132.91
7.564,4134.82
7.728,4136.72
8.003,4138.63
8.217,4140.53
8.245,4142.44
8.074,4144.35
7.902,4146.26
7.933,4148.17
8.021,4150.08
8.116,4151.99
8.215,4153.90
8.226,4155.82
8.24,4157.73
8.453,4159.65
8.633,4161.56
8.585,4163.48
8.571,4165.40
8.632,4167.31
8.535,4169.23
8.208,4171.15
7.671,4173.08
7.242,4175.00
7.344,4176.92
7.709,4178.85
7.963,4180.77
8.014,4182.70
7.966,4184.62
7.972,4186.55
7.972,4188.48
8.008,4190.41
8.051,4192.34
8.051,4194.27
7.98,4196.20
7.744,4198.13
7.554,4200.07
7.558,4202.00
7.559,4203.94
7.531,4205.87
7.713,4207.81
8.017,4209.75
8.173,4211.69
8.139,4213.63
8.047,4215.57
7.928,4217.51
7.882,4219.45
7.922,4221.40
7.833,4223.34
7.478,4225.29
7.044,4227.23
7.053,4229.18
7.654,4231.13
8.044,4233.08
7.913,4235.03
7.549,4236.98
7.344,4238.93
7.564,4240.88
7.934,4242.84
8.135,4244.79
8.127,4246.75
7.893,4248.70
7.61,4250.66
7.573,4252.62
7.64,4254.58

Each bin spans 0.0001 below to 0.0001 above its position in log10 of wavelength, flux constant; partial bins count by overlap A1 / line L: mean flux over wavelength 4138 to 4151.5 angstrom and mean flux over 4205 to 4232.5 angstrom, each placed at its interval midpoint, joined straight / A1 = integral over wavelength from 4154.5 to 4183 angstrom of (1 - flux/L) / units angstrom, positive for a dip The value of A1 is -0.6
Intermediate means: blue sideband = 8.06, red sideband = 7.75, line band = 8.14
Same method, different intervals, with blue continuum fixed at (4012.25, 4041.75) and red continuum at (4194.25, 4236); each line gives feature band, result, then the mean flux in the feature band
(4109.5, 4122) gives -1.01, 8.31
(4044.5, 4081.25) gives 1.06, 7.43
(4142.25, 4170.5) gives -2.11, 8.29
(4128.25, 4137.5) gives 0.05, 7.66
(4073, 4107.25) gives -0.10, 7.69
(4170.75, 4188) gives -0.10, 7.78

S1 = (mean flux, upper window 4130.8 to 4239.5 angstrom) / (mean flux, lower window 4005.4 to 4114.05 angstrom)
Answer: 1.04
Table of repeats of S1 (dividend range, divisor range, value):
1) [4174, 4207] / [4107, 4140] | 0.98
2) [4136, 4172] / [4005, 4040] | 1.08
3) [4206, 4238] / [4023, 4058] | 1.03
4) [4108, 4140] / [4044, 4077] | 1.07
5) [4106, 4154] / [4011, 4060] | 1.05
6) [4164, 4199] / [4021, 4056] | 1.06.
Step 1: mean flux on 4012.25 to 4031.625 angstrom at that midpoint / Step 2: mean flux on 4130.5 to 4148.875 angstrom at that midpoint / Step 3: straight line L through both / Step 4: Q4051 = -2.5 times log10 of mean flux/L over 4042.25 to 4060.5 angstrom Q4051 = 0.03 mag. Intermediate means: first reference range 7.71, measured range 7.53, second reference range 7.9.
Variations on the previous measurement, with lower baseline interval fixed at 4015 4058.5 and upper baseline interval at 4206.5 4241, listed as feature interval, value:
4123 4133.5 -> -0.014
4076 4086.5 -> 0.041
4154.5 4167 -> -0.104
